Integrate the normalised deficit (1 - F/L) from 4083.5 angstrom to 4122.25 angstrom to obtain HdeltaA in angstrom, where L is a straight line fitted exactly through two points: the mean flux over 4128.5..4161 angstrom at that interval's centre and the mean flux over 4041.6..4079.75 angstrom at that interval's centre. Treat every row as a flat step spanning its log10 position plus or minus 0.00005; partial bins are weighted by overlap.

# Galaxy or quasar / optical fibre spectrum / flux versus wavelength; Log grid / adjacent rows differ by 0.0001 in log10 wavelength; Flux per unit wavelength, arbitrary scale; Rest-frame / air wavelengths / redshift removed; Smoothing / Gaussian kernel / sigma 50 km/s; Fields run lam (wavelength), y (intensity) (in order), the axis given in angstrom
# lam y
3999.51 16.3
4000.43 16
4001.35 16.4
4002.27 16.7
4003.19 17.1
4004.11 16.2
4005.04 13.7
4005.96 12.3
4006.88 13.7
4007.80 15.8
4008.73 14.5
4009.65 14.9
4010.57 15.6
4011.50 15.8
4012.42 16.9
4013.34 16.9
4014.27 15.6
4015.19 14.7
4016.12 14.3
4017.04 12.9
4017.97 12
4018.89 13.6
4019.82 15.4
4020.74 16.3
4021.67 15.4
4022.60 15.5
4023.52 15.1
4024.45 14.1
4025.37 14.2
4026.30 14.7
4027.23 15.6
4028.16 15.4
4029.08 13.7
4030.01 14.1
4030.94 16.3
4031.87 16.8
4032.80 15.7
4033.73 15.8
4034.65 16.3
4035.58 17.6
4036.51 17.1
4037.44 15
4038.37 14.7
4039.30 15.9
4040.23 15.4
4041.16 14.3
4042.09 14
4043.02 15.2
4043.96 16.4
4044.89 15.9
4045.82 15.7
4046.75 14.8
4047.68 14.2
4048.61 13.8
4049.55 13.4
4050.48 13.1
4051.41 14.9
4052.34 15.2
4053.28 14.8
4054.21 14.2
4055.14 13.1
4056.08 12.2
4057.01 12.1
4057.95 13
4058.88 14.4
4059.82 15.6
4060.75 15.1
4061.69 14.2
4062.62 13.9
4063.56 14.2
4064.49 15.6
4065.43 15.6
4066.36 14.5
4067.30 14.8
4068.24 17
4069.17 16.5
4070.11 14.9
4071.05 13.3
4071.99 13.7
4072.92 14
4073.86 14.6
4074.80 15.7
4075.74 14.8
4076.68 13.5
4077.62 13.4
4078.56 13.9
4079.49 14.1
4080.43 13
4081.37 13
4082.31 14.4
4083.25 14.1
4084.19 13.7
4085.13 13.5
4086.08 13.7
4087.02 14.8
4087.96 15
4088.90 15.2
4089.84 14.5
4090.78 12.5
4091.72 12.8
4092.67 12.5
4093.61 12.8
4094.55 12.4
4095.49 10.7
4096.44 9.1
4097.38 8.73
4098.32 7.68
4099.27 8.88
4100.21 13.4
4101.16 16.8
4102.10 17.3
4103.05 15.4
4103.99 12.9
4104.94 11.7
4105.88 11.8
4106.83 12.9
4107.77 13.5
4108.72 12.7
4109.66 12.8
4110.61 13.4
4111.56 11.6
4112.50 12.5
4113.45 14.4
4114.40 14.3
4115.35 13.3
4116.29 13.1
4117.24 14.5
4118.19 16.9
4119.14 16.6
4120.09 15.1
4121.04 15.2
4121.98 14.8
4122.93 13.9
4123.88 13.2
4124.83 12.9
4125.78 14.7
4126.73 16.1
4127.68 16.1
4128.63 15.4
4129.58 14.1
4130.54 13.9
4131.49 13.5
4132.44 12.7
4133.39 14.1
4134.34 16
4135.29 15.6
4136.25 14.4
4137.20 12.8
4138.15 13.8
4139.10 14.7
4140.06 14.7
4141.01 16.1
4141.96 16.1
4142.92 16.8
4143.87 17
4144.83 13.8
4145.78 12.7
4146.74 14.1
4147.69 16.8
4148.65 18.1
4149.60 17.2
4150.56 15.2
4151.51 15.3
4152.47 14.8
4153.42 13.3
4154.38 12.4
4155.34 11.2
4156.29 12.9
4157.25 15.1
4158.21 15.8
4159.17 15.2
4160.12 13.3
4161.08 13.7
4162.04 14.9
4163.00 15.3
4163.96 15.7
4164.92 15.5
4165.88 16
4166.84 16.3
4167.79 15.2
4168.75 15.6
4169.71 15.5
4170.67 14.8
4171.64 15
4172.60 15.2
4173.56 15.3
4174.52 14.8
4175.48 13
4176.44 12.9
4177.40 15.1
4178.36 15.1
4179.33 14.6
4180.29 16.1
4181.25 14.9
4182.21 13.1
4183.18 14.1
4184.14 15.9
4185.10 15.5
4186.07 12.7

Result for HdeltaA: 3.36 angstrom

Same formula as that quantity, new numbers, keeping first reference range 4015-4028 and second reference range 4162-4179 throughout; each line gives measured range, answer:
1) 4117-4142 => 0.35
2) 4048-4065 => 0.73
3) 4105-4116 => 1.40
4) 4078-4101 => 3.19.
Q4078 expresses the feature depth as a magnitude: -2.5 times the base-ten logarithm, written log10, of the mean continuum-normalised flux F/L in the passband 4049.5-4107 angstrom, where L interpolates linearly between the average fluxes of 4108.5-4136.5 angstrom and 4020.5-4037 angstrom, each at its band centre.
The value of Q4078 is 0.090 mag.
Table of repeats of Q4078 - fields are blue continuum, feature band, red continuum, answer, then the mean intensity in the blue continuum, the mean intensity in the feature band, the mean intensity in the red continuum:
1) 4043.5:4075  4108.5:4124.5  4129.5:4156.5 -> 0.04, 14.5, 14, 14.6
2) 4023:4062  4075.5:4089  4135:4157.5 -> 0.06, 14.8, 14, 14.8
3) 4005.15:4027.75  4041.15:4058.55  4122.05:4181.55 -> 0.04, 14.8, 14.2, 14.8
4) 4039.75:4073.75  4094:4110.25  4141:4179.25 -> 0.20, 14.5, 12.3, 14.9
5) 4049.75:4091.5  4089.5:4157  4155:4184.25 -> 0.05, 14.2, 13.9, 14.7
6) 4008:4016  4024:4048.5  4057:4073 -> -0.01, 15.6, 15.3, 14.7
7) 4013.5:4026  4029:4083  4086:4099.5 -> -0.10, 14.6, 14.7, 12.1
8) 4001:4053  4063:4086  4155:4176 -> 0.05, 15.1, 14.4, 14.8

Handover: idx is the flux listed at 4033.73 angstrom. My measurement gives 15.8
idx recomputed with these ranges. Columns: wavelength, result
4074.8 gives 15.7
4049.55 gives 13.4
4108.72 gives 12.7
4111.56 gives 11.6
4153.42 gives 13.3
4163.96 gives 15.7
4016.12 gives 14.3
